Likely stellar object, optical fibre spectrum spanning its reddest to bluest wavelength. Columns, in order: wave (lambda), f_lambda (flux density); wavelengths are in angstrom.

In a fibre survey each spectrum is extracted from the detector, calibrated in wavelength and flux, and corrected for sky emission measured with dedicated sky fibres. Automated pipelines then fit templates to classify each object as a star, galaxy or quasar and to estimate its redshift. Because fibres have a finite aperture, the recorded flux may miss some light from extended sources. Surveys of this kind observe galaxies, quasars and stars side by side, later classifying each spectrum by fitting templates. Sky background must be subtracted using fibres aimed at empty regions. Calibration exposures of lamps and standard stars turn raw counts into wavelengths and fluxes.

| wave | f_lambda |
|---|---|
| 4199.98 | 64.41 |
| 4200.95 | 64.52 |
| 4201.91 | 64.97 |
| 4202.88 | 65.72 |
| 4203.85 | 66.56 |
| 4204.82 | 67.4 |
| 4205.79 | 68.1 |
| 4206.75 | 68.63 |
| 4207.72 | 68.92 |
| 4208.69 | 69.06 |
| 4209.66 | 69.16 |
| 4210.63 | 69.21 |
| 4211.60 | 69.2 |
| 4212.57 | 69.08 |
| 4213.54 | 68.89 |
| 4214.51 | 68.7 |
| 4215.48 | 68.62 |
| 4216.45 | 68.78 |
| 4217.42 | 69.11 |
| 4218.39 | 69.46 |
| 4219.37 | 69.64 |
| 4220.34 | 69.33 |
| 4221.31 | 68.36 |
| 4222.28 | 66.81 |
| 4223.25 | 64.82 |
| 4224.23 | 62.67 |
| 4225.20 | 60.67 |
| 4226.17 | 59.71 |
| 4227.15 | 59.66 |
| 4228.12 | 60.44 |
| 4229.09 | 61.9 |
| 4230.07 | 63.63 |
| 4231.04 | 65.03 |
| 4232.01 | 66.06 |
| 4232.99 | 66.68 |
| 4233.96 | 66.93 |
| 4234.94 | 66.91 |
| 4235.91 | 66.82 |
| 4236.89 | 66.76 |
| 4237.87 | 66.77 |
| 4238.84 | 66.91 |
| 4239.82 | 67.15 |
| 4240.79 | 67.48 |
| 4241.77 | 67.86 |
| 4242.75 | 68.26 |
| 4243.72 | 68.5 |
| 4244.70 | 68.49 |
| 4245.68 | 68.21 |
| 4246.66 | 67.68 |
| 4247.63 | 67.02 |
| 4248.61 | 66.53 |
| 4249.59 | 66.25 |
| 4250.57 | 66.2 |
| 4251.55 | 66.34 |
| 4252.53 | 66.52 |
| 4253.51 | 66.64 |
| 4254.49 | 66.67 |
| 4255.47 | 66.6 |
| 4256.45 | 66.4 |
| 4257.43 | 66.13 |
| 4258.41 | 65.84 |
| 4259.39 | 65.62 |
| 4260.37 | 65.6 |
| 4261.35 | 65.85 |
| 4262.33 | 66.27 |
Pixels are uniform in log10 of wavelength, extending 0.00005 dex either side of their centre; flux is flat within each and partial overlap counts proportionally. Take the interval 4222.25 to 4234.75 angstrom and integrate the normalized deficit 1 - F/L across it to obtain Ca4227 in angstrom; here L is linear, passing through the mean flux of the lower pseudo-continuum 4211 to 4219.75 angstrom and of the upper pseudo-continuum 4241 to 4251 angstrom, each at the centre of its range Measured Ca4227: 0.9 angstrom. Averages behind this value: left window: 69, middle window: 63.4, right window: 67.5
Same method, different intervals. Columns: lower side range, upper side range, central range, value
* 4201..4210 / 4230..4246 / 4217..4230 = 0.48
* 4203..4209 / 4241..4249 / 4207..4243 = 0.66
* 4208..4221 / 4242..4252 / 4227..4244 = 0.52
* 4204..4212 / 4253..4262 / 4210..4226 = 0.13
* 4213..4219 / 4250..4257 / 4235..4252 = -0.04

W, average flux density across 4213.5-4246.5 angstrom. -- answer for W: 66.3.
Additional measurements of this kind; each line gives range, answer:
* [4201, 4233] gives 66.5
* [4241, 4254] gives 67.2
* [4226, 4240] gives 64.8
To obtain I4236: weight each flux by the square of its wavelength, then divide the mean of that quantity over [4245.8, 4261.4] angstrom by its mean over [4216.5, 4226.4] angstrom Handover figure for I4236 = 1.02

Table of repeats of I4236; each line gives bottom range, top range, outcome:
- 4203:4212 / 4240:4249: 1.01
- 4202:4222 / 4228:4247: 0.98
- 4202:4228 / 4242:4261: 1.01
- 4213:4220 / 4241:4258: 0.99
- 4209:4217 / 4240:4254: 0.99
